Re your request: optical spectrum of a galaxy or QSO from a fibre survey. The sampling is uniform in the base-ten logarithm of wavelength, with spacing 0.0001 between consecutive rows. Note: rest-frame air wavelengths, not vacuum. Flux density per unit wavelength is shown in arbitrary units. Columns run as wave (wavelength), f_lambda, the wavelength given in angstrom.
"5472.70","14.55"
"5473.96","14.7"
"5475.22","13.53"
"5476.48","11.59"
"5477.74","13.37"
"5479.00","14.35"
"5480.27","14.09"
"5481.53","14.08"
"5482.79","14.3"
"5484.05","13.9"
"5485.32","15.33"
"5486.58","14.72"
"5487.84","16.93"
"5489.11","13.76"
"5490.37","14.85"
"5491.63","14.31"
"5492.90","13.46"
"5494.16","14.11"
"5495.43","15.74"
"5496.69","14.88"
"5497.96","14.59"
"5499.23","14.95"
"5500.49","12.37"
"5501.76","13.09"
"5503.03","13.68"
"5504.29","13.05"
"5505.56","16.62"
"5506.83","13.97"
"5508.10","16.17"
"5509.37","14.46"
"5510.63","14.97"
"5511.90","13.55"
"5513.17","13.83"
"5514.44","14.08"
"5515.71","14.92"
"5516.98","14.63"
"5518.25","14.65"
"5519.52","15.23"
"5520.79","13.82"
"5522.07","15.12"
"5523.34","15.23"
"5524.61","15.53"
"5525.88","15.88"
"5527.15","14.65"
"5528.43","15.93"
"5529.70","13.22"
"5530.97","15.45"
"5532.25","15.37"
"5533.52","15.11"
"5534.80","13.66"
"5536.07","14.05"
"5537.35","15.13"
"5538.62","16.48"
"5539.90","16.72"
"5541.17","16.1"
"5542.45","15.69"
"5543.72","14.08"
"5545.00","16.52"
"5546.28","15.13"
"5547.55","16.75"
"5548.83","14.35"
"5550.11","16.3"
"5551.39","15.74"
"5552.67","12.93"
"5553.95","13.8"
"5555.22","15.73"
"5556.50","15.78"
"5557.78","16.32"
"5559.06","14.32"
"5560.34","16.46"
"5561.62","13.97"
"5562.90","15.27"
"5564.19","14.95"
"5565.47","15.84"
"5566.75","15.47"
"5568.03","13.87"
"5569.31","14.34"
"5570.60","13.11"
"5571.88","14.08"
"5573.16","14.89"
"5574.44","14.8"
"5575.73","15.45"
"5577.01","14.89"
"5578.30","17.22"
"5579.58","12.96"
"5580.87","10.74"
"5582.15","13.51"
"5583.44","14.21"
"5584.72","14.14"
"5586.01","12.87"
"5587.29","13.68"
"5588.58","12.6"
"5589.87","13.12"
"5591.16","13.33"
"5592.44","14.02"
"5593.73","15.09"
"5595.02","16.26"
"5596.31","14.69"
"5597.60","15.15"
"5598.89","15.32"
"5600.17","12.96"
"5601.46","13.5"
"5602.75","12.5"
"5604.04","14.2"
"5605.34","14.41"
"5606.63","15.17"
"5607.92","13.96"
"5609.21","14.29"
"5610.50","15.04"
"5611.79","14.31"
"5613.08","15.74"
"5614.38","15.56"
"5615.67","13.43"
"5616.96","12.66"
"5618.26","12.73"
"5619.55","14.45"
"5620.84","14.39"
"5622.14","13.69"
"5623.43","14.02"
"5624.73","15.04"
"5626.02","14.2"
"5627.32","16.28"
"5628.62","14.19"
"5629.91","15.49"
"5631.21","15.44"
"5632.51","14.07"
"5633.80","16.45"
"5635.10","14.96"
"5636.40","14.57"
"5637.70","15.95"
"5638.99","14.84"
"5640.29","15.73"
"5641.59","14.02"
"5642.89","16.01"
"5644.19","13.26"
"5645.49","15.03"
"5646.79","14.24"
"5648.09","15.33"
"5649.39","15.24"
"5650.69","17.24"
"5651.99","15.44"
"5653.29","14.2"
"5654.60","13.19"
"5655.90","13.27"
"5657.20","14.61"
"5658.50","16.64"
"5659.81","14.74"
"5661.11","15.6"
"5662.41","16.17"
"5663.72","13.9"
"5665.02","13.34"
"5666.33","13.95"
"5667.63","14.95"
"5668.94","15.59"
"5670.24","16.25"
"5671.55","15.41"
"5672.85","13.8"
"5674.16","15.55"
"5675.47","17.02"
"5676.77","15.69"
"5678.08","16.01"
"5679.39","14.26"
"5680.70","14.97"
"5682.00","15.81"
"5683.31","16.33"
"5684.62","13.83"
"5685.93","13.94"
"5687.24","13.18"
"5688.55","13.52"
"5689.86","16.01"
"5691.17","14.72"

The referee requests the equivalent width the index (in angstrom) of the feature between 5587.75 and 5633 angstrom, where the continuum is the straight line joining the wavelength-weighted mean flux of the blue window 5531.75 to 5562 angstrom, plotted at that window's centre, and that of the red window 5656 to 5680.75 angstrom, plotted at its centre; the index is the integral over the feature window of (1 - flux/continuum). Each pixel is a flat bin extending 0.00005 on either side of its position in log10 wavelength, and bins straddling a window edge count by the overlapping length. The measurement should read 2.6 angstrom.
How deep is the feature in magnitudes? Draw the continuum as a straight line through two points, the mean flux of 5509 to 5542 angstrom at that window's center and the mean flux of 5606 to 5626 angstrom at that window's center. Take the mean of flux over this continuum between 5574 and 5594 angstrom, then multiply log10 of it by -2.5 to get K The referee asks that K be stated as 0.05 mag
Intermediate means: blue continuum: 14.9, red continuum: 14.3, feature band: 13.9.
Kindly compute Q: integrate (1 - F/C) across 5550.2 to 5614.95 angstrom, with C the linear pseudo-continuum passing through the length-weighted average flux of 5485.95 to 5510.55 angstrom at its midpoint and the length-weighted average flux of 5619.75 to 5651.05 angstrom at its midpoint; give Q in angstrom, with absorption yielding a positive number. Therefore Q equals 1.43 angstrom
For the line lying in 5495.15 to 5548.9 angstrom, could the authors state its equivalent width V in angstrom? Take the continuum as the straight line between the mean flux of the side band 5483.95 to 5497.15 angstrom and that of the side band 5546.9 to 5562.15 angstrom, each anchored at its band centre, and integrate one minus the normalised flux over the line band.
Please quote 0.4 angstrom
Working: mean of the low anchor 14.8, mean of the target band 14.9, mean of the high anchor 15.2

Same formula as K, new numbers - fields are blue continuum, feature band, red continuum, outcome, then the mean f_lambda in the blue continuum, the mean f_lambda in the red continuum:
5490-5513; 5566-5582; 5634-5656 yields 0.025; 14.4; 14.9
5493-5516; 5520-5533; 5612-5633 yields -0.047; 14.4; 14.5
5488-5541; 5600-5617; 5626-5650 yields 0.056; 14.7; 15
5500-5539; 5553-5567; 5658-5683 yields -0.029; 14.6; 15.3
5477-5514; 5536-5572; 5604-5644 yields -0.048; 14.4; 14.7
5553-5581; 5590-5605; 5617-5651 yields 0.042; 14.8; 14.8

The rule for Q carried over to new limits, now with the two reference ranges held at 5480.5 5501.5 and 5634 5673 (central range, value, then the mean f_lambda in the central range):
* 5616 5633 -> 0.60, 14.3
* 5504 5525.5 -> -0.27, 14.7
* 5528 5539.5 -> -0.27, 15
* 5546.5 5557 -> -0.36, 15.2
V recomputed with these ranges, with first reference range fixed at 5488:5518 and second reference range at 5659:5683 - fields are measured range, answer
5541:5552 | -0.8 angstrom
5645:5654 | -0.1 angstrom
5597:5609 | 0.6 angstrom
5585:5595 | 0.7 angstrom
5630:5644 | -0.1 angstrom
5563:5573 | 0.1 angstrom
